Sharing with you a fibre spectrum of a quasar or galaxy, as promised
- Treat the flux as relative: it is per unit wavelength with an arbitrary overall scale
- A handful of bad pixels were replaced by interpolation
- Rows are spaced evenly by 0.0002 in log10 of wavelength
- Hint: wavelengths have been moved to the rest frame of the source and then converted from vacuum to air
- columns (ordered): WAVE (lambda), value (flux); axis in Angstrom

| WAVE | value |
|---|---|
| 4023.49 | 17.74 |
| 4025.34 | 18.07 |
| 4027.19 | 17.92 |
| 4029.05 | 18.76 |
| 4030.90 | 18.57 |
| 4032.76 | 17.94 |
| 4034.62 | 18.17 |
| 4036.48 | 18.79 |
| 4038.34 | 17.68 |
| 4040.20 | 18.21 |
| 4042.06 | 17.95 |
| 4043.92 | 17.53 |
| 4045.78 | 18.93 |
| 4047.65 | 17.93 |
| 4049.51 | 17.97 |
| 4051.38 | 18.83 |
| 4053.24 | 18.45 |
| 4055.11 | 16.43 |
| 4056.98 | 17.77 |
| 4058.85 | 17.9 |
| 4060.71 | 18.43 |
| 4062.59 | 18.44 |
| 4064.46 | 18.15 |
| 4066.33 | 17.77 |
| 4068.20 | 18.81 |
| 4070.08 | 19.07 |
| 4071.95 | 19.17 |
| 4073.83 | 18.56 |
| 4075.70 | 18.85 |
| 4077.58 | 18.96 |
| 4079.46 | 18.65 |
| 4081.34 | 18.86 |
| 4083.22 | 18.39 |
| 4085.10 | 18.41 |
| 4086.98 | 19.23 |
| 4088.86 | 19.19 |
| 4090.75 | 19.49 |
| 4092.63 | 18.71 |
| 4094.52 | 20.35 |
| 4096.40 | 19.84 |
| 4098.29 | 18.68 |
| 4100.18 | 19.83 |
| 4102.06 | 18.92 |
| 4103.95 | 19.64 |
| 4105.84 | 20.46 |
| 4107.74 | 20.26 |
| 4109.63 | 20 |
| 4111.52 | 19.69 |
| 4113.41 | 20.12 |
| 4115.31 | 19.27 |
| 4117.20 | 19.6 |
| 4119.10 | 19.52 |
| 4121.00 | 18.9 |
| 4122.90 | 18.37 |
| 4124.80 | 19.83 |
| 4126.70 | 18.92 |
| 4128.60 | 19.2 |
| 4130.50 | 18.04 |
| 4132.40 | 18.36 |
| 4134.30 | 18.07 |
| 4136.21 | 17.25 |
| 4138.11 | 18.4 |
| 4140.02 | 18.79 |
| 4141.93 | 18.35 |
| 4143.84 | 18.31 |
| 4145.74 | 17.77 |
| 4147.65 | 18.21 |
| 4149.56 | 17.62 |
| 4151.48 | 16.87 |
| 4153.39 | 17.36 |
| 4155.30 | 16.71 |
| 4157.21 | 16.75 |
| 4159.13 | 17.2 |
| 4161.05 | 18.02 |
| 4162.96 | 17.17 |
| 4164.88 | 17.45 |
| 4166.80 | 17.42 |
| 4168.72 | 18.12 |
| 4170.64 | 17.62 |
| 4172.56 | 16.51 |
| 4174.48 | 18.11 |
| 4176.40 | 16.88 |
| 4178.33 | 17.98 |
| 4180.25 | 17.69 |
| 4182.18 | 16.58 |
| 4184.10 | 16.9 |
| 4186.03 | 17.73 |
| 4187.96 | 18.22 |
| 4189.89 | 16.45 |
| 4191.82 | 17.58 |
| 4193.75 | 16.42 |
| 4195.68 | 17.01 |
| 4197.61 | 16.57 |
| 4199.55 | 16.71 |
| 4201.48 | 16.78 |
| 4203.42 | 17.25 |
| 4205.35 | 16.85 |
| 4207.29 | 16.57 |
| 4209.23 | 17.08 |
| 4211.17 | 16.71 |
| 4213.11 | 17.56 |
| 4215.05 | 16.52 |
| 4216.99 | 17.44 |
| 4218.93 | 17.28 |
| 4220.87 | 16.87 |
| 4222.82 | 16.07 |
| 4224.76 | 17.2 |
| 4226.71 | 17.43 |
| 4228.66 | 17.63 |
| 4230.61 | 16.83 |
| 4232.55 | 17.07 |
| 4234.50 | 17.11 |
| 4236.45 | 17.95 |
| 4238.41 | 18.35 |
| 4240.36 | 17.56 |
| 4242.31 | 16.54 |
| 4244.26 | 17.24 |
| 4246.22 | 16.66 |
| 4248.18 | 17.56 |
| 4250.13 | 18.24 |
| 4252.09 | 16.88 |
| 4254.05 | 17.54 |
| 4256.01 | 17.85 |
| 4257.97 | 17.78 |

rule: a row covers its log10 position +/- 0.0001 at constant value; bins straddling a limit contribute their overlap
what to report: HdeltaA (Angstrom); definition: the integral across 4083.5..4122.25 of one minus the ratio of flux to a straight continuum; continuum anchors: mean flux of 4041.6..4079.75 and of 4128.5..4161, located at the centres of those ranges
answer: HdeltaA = -3.0 Angstrom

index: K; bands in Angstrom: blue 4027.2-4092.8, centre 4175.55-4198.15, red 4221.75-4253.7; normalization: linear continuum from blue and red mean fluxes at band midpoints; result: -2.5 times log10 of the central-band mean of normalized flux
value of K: 0.03 mag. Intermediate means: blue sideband 18.4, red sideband 17.3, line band 17.2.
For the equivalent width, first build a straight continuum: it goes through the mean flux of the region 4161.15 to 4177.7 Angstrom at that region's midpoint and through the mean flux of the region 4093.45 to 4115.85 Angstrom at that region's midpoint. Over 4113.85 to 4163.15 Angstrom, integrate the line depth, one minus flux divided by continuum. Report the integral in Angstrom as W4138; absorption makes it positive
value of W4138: 0.91 Angstrom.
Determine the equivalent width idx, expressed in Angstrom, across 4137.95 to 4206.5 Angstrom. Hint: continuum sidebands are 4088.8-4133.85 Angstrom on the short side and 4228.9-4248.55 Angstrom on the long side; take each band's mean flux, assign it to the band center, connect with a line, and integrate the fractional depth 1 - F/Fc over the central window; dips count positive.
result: 3.7 Angstrom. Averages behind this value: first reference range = 19.4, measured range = 17.4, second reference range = 17.3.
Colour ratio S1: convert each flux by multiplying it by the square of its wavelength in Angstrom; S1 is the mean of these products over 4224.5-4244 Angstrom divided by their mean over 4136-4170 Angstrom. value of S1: 1.0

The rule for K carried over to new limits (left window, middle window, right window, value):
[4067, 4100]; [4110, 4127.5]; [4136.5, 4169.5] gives -0.060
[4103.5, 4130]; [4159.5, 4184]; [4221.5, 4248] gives 0.061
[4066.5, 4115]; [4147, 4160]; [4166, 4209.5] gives 0.043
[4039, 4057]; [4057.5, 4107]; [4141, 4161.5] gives -0.065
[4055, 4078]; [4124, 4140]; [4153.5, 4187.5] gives -0.047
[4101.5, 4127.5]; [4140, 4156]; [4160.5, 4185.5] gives 0.036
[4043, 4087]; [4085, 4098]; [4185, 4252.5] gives -0.068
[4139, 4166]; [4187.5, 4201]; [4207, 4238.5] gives 0.024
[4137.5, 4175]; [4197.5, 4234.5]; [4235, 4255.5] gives 0.033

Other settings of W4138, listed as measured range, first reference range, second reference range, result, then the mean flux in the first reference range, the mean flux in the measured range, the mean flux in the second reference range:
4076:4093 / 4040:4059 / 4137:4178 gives -1.0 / 18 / 18.9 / 17.6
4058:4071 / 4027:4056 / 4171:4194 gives -0.3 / 18.1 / 18.4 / 17.3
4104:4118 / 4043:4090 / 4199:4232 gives -1.5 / 18.4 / 19.9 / 17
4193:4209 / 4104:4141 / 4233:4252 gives 1.1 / 19.1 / 16.8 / 17.4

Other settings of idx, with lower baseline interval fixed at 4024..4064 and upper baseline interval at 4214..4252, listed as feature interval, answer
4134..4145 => -0.3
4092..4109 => -1.7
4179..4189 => 0.0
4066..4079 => -0.6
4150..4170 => 0.3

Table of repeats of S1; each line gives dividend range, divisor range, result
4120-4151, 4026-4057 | 1.06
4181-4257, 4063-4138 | 0.95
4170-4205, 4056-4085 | 0.98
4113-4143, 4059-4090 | 1.03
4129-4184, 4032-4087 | 1.01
